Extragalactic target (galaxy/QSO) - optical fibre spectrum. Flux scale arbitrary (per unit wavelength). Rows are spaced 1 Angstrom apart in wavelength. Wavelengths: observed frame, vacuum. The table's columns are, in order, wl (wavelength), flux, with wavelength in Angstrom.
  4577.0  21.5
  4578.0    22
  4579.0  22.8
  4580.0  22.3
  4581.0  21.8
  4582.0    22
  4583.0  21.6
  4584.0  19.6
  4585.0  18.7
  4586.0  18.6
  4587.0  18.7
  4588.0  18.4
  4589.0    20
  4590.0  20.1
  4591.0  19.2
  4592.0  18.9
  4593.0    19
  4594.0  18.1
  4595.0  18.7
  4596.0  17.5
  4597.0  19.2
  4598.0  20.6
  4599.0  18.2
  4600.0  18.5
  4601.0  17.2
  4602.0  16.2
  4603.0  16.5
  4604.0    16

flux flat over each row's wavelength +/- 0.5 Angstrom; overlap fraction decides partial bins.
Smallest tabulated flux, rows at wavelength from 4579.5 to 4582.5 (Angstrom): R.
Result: 21.8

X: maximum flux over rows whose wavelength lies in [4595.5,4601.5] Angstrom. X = 20.6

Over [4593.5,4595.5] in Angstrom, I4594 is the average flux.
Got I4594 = 18.4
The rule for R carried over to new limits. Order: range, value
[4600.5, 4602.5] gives 16.2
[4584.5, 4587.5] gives 18.6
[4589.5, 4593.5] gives 18.9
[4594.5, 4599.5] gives 17.5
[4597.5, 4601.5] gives 17.2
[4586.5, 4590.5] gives 18.4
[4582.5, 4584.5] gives 19.6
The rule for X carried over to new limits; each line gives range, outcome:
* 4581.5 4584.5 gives 22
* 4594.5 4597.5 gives 19.2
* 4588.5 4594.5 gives 20.1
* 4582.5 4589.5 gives 21.6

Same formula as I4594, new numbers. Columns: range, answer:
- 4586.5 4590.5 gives 19.3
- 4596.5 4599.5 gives 19.3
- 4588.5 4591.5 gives 19.8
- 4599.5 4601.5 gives 17.9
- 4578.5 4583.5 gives 22.1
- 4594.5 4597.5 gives 18.5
